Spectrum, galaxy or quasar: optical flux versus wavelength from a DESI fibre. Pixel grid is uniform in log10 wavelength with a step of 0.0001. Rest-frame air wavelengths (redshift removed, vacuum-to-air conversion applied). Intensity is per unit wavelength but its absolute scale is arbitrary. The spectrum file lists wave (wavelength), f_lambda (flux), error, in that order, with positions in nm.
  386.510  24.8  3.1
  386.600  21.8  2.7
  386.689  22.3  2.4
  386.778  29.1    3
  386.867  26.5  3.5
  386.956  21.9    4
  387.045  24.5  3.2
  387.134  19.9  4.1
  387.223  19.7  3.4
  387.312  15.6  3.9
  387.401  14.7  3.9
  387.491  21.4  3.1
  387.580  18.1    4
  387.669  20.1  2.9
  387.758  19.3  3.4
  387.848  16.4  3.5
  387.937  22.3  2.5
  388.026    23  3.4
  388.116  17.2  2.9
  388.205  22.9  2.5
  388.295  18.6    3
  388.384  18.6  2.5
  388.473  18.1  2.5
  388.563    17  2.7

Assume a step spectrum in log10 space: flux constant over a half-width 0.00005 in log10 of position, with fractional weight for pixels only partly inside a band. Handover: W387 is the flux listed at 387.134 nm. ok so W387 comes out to 19.9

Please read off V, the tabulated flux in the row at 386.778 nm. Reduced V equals 29.1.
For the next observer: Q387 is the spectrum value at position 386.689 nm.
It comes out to 22.3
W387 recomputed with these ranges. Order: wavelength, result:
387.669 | 20.1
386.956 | 21.9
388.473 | 18.1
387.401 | 14.7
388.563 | 17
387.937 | 22.3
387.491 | 21.4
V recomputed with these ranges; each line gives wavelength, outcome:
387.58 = 18.1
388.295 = 18.6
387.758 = 19.3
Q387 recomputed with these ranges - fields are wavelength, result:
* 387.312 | 15.6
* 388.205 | 22.9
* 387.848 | 16.4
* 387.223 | 19.7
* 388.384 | 18.6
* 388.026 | 23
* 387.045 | 24.5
